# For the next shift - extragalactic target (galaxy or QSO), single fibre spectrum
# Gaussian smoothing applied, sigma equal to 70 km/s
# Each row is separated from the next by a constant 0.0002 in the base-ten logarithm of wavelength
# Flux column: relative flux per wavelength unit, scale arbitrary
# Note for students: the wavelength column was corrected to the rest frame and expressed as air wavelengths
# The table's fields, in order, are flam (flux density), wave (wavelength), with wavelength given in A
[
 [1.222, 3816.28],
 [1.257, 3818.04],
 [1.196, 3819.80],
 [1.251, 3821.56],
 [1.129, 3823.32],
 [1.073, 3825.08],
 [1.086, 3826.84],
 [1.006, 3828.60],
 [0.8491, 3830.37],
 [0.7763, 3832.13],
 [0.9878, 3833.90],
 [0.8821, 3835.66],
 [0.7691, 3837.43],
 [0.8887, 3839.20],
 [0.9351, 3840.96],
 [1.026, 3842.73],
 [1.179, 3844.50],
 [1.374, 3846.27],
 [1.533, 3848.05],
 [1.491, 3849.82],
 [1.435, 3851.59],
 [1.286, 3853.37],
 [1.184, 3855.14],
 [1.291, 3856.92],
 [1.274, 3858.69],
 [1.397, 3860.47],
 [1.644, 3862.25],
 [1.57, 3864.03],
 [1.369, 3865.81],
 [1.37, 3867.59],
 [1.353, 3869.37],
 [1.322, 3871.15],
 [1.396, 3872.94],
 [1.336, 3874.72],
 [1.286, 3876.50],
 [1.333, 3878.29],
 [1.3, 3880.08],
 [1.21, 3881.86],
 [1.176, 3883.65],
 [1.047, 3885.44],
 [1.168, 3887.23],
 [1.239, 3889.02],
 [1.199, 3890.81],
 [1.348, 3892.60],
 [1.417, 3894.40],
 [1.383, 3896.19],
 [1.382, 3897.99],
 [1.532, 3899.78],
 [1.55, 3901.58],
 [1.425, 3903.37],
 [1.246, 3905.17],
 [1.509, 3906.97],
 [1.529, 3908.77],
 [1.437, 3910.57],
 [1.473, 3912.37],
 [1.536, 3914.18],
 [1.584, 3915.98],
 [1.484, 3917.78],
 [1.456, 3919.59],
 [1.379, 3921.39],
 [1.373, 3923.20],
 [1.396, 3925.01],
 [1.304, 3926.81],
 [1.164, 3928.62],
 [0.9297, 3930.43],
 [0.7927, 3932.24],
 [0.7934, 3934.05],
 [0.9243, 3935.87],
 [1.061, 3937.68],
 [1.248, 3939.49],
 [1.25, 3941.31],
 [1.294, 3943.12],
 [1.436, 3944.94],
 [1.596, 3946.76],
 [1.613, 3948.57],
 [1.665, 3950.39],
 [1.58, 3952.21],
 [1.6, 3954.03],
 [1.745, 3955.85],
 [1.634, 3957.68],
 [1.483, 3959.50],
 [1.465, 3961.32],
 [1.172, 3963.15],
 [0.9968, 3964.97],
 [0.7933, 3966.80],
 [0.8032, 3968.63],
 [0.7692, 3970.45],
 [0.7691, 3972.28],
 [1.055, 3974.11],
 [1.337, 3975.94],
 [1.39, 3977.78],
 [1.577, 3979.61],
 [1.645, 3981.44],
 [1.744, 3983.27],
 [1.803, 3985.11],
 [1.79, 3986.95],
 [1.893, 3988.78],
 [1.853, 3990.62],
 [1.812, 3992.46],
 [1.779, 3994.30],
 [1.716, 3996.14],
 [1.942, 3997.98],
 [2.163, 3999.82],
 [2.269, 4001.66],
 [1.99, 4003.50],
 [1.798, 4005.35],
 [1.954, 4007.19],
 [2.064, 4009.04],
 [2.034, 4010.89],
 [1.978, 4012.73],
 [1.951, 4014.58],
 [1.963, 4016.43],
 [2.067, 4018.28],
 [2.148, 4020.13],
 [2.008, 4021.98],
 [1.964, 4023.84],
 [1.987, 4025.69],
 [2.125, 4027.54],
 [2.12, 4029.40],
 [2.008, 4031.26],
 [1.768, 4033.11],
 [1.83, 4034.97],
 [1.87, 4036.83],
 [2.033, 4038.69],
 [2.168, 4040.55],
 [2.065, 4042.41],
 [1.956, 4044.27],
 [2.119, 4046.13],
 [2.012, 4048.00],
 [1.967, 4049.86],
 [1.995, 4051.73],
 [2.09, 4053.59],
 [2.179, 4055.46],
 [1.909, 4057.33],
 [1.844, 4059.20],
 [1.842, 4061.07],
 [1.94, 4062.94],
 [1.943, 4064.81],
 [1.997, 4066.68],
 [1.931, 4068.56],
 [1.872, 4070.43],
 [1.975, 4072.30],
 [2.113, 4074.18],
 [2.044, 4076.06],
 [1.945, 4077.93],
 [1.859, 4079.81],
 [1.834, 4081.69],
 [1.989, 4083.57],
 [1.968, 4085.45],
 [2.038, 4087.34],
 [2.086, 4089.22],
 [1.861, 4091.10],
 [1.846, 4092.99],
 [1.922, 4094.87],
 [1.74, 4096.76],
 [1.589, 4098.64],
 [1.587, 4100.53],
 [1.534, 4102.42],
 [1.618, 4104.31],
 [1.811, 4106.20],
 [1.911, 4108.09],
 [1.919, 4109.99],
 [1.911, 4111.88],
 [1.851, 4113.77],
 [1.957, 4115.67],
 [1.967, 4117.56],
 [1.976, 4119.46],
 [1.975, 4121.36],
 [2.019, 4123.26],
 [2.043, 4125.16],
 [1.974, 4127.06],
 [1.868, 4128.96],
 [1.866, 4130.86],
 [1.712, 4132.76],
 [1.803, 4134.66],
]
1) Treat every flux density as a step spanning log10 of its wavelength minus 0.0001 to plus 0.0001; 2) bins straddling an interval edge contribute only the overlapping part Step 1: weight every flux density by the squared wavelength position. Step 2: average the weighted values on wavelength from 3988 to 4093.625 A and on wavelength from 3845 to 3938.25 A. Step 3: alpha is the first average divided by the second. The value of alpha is 1.6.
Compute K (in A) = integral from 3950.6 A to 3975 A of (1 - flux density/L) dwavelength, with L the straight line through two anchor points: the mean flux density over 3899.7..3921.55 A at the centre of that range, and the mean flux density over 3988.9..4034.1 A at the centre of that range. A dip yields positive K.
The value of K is 6.9 A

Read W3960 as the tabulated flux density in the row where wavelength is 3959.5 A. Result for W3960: 1.483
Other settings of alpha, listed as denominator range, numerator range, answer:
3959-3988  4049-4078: 1.60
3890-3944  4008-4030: 1.63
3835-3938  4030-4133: 1.64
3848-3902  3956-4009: 1.23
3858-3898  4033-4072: 1.63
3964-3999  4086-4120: 1.35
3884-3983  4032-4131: 1.57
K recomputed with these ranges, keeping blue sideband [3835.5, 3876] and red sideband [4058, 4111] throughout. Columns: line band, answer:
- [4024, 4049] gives -3.6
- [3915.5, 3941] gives 4.6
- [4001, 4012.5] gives -2.3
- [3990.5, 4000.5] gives -1.4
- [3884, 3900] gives 1.0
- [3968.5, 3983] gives 3.5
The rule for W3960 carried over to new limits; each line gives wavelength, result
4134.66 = 1.803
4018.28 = 2.067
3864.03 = 1.57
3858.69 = 1.274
